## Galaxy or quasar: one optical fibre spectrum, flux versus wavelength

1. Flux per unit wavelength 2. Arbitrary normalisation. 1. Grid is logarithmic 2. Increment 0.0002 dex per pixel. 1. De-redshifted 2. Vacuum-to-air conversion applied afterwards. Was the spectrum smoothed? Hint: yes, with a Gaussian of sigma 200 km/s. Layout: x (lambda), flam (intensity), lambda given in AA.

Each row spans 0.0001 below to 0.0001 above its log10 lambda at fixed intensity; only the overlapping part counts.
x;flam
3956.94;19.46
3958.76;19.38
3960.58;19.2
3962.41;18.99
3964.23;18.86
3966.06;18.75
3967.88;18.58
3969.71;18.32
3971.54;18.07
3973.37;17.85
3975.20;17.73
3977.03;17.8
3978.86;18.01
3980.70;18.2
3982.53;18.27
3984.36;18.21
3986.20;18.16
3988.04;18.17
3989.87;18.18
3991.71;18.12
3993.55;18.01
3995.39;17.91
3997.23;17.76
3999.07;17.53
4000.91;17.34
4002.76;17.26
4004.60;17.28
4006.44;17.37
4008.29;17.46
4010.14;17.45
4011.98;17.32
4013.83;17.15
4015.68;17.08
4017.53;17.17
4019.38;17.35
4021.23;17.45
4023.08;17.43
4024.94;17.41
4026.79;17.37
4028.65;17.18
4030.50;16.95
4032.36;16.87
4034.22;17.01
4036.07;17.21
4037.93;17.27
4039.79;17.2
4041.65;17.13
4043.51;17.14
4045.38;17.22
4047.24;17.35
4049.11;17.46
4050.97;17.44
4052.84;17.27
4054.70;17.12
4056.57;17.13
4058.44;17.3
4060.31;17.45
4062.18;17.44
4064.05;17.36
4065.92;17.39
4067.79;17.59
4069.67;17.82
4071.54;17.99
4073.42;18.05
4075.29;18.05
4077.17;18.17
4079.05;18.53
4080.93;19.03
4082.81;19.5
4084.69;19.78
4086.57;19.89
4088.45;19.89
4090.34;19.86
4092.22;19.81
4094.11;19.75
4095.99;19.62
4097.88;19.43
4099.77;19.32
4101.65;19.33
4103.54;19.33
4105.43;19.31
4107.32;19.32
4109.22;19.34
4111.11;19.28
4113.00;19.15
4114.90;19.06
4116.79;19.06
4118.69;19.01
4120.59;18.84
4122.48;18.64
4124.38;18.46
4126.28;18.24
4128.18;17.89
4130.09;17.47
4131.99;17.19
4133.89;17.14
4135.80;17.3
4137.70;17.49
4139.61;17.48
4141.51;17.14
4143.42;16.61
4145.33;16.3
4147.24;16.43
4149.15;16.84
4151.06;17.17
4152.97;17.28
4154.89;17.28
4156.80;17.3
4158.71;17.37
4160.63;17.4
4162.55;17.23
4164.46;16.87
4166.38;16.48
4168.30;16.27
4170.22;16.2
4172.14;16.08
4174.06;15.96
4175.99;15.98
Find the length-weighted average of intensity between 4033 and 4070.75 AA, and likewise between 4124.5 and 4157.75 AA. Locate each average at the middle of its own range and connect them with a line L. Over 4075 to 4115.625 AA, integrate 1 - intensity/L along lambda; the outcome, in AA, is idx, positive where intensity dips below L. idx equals -4.8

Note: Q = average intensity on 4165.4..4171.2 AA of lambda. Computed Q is 16.3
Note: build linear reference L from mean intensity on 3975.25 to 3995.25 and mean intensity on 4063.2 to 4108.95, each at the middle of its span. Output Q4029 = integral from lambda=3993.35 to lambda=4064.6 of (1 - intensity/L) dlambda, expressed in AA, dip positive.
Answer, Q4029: 4.4 AA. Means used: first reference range 18.1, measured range 17.3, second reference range 18.9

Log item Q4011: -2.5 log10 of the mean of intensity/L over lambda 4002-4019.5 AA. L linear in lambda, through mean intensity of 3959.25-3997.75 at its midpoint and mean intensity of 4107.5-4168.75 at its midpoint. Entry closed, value 0.05 mag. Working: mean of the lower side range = 18.3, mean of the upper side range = 17.7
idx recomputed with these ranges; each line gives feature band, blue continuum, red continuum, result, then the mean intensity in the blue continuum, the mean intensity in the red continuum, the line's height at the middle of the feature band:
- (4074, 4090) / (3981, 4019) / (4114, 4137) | -0.98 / 17.7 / 18.2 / 18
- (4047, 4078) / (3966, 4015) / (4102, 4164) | 0.56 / 17.8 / 17.9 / 17.9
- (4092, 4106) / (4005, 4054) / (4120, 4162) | -1.72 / 17.3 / 17.4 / 17.4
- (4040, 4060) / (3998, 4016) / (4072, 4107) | 1.17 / 17.3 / 19.2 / 18.3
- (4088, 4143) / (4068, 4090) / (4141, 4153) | -3.05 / 18.8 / 16.8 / 17.7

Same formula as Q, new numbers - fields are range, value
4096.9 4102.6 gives 19.4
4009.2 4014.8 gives 17.3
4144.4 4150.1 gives 16.5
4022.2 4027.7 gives 17.4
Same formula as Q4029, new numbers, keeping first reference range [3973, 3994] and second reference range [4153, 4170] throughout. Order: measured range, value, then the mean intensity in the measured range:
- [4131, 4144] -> -0.05 AA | 17.2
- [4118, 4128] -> -0.78 AA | 18.6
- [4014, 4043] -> 0.97 AA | 17.2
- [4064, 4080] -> -0.34 AA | 17.9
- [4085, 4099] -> -1.87 AA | 19.7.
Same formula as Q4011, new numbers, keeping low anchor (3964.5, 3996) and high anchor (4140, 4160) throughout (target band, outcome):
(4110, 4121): -0.11 mag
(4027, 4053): 0.03 mag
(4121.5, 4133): -0.05 mag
